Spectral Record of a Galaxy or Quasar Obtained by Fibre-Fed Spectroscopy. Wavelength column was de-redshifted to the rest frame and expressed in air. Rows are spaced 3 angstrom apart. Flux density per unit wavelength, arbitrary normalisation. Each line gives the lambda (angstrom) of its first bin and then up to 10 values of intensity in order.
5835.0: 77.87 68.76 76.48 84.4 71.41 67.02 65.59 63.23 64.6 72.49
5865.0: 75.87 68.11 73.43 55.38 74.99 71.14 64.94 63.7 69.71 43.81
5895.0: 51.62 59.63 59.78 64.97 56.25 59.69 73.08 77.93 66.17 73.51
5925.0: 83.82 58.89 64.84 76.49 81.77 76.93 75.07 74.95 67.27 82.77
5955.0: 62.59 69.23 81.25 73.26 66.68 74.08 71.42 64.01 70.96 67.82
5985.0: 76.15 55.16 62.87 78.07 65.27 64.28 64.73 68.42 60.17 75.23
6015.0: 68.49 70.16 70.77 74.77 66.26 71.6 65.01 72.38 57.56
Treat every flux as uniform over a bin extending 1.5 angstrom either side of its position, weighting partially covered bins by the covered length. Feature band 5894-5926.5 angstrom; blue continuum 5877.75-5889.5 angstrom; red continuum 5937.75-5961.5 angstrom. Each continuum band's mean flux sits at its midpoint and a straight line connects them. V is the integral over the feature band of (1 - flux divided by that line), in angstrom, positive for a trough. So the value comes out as 1.8 angstrom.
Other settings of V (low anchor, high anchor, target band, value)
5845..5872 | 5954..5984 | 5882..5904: 3.26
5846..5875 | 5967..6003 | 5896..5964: -2.31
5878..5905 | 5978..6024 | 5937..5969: -4.12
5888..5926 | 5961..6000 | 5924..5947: -2.67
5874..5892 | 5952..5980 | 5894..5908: 1.69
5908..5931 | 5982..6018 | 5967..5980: -0.30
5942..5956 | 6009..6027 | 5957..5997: 1.08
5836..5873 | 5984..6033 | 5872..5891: 1.12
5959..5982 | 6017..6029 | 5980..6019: 1.90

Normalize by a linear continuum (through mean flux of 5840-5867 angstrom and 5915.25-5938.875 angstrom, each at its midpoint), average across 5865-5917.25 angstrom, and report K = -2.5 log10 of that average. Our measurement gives 0.123 mag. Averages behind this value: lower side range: 71.1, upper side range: 72.8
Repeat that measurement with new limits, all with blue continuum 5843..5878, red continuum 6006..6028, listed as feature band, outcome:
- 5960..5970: -0.06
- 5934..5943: -0.13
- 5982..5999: 0.03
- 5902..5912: 0.14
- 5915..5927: -0.08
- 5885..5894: 0.19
